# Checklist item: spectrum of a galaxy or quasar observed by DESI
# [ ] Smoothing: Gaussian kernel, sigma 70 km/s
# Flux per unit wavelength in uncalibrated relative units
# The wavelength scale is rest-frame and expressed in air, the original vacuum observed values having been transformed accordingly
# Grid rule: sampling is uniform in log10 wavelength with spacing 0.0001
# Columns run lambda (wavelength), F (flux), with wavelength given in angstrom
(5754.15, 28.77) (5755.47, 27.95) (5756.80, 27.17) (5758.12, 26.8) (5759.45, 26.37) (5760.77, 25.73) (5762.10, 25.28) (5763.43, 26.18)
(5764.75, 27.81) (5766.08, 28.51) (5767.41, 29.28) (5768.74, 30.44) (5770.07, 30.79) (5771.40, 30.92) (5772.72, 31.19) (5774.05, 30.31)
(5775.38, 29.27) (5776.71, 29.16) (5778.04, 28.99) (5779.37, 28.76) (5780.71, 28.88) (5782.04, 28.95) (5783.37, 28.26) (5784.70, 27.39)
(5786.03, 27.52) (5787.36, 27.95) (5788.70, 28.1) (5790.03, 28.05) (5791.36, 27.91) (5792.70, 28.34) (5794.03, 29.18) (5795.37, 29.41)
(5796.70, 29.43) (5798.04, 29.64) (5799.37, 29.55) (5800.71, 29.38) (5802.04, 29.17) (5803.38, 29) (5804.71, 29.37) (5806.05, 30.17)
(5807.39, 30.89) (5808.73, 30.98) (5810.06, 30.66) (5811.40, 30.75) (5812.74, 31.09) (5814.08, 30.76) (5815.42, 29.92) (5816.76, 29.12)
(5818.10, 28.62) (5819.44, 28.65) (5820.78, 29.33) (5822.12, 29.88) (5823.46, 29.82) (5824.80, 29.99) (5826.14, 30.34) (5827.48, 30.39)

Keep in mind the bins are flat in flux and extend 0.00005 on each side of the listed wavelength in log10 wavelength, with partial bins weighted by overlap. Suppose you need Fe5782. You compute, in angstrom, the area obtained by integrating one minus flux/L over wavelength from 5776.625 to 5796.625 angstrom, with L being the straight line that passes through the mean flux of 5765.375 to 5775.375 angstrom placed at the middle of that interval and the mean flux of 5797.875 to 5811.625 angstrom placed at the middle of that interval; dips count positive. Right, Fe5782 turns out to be 1.1 angstrom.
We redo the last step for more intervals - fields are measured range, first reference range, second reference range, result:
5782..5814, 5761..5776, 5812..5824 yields 0.17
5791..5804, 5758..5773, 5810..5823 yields 0.05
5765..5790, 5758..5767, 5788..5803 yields -1.26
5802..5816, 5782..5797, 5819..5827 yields -0.55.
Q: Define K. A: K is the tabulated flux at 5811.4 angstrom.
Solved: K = 30.75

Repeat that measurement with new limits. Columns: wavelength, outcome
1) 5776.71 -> 29.16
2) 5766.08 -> 28.51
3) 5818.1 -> 28.62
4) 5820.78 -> 29.33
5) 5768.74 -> 30.44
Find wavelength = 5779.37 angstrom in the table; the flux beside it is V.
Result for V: 28.76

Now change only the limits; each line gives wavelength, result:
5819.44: 28.65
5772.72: 31.19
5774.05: 30.31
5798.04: 29.64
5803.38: 29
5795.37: 29.41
